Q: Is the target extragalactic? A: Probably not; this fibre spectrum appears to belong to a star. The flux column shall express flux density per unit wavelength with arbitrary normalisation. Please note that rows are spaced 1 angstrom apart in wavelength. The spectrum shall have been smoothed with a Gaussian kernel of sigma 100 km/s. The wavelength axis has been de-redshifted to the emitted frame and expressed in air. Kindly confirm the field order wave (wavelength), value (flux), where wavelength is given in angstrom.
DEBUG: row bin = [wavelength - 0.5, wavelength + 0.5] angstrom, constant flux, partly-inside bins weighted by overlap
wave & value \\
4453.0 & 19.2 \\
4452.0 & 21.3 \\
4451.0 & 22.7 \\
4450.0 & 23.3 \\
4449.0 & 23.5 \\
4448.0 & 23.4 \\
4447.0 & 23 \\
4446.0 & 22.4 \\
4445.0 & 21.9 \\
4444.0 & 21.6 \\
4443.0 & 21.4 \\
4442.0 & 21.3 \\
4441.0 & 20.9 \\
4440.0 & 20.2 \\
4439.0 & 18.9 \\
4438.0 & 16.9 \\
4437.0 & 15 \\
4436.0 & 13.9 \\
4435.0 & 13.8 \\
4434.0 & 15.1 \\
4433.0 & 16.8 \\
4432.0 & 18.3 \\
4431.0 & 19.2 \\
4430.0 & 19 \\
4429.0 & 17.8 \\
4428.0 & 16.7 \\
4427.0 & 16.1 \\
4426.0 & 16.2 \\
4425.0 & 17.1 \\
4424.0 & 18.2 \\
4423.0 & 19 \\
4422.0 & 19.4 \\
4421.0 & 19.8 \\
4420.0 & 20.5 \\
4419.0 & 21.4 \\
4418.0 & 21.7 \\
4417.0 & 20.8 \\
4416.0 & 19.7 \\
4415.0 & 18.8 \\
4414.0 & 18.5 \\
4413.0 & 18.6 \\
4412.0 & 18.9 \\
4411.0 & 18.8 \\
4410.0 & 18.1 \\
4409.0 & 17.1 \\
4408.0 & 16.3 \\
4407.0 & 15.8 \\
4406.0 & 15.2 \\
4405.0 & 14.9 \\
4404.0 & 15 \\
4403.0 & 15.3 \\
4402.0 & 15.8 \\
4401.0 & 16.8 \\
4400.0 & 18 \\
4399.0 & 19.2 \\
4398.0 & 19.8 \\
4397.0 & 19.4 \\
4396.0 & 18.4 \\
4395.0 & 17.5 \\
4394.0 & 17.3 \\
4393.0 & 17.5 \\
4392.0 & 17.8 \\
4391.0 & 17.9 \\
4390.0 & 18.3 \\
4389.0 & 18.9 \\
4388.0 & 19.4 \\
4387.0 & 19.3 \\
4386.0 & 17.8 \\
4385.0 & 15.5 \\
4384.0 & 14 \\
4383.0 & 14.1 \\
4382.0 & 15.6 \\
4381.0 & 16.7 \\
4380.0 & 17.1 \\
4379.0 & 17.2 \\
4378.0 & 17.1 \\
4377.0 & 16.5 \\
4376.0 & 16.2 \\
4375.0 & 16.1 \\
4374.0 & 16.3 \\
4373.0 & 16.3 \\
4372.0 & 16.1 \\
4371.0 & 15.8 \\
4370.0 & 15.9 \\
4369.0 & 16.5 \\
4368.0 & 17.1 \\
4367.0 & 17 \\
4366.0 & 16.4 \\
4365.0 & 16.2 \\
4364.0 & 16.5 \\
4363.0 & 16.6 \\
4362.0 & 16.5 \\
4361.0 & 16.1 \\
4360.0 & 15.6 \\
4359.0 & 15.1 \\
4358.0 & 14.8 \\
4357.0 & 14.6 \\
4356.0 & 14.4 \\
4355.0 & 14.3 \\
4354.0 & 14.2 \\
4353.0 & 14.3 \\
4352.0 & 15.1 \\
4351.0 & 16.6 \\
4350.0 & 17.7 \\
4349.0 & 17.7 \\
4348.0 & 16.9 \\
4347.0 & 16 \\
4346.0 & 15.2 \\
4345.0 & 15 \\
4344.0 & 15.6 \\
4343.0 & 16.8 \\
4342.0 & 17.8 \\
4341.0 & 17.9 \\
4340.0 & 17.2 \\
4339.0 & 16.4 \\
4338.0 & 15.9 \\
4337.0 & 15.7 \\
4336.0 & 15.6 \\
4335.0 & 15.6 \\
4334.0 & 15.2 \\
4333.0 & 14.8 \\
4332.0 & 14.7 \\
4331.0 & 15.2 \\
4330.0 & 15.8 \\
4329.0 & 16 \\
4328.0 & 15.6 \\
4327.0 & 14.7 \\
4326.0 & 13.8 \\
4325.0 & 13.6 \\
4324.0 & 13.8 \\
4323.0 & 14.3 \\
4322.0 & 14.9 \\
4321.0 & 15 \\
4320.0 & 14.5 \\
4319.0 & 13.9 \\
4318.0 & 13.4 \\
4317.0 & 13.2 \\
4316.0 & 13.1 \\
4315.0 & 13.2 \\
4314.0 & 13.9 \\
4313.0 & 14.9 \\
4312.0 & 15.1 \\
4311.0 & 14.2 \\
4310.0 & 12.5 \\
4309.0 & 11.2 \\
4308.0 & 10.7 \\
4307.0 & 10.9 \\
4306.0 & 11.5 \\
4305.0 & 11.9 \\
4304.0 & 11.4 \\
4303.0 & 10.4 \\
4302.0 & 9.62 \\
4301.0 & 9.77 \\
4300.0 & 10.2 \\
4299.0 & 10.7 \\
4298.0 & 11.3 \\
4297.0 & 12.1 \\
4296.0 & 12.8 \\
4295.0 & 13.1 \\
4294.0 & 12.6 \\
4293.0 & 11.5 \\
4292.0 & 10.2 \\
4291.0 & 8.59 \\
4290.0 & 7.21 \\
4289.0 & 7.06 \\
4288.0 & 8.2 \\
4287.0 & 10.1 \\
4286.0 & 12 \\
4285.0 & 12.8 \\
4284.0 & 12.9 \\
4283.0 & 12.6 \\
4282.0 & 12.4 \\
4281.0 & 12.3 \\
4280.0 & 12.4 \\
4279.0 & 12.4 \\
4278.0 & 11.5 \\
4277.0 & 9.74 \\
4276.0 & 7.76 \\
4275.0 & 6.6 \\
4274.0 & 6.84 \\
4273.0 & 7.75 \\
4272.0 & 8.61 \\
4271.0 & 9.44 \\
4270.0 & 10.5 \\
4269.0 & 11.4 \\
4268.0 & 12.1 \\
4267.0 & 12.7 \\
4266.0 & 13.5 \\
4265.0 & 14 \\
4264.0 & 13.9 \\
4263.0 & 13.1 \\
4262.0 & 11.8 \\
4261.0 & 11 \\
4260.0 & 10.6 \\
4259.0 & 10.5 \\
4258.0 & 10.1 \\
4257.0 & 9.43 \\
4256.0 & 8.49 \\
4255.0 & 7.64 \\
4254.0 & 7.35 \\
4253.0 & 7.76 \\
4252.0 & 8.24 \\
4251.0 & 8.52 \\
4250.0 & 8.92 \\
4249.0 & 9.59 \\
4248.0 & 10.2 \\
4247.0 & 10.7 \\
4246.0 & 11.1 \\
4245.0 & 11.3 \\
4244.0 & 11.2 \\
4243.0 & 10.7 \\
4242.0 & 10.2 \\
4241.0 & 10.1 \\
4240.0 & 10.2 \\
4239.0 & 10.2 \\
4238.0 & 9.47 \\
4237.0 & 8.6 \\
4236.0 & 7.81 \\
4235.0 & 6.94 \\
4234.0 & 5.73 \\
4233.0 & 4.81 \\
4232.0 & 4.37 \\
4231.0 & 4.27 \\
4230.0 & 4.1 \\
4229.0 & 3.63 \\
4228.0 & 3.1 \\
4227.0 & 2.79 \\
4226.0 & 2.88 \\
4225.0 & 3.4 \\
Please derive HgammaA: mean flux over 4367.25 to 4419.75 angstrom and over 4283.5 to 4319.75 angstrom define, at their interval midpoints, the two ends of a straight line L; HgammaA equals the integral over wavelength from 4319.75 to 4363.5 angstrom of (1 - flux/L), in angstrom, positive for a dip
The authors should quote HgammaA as -4.38 angstrom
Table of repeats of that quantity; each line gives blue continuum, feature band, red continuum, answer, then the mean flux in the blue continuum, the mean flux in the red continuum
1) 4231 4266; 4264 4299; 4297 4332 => 1.3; 9.53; 13.1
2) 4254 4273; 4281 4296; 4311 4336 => 1.8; 10.9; 14.5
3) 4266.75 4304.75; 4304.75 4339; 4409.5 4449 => -3.8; 10.6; 19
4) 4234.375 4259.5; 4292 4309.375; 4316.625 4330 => 2.2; 9.39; 14.4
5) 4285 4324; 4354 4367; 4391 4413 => -0.5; 11.9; 17.3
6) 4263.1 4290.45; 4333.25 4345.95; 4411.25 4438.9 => -2.1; 10.7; 18.1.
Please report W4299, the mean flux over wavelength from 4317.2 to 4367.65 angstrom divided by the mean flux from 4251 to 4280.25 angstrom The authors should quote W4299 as 1.52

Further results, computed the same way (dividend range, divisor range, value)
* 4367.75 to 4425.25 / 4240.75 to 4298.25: 1.67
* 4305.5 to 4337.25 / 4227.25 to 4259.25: 1.71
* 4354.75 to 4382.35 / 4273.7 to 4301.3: 1.51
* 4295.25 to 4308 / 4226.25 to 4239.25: 1.95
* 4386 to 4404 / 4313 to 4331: 1.25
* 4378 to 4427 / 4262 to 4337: 1.45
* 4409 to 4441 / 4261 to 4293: 1.69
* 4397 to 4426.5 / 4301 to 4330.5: 1.36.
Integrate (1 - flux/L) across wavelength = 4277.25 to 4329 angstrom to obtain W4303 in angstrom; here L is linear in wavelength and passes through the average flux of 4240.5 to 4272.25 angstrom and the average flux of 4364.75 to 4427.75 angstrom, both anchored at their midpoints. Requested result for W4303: 2.5 angstrom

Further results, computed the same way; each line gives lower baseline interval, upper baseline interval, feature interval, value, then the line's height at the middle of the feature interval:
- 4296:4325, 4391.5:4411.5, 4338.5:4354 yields -2.1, 14.4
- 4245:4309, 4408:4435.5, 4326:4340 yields -2.0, 13.5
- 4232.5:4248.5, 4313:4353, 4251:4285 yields 1.8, 11.1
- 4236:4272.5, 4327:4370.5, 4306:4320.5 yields 0.7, 13.8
